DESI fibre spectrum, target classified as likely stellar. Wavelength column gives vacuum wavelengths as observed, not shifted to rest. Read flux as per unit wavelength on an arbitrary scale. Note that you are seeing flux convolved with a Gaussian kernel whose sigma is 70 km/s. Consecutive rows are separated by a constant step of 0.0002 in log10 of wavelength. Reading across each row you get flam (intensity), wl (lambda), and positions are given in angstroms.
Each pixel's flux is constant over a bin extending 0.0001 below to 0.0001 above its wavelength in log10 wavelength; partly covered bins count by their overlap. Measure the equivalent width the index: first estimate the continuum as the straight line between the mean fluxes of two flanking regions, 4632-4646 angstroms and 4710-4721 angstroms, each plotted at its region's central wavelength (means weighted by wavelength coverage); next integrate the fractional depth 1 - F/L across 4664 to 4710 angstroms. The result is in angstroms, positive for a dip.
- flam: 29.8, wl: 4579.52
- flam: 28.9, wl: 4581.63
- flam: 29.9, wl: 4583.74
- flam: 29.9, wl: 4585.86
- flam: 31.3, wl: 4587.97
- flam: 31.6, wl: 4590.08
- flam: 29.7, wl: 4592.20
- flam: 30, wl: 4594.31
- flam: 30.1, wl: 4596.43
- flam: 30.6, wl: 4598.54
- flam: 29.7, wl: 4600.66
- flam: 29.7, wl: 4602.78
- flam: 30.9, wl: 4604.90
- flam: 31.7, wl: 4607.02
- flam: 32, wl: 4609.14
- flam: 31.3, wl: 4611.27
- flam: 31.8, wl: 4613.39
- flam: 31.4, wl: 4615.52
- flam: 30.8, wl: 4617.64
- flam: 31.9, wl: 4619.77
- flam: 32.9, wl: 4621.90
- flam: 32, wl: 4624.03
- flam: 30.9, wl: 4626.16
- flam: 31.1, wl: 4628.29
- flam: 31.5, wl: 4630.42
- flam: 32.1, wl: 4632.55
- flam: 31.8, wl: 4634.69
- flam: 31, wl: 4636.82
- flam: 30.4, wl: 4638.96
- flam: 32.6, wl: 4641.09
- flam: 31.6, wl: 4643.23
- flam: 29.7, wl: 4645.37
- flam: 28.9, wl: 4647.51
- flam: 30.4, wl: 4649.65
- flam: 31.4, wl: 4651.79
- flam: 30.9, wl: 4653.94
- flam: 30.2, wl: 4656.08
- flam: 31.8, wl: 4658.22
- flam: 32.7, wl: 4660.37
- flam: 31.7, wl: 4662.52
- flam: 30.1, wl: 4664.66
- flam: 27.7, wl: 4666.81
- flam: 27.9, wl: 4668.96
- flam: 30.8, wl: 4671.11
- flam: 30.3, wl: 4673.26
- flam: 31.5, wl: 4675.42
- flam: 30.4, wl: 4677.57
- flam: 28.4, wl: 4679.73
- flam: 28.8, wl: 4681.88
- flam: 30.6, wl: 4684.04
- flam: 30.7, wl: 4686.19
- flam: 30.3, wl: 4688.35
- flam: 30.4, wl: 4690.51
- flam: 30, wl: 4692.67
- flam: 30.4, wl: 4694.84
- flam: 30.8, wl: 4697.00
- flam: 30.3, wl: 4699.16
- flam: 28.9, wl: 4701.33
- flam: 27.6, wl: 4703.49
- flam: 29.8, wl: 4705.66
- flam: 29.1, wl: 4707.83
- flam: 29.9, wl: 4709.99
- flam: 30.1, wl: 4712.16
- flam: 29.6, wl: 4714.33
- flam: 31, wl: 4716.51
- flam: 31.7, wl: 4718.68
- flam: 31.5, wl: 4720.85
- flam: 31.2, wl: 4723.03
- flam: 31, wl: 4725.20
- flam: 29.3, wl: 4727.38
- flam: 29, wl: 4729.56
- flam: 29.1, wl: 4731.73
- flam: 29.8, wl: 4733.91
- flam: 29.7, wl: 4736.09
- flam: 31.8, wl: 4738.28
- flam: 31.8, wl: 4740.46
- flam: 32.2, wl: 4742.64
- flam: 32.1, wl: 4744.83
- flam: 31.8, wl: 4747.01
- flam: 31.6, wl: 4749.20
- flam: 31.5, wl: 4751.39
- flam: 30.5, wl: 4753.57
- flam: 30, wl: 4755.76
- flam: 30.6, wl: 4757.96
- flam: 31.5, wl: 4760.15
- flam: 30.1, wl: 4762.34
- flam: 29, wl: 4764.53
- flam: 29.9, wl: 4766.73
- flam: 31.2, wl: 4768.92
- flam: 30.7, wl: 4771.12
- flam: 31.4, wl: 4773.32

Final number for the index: 1.69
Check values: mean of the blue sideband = 31.3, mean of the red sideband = 30.6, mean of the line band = 29.8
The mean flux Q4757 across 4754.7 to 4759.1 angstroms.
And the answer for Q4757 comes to 30.3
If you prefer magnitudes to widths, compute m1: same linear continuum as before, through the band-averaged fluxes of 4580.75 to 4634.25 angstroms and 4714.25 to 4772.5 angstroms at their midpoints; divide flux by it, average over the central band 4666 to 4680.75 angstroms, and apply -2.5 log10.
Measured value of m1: 0.045 mag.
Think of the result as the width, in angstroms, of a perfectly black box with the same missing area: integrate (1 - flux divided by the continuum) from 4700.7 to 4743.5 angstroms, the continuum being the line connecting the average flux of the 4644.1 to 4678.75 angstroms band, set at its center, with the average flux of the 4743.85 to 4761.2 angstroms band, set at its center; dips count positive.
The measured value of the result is 1.0 angstroms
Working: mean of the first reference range 30.4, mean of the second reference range 31.2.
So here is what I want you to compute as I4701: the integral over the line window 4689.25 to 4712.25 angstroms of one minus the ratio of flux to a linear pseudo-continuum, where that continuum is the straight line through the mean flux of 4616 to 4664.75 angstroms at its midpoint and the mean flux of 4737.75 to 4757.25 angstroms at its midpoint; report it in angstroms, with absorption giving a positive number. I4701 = 1.2 angstroms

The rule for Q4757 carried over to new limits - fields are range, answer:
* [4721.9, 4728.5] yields 30.5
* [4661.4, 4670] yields 29.4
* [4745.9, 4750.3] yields 31.7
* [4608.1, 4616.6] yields 31.6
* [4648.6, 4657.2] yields 30.7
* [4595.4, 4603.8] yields 30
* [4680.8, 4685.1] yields 29.7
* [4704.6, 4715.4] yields 29.7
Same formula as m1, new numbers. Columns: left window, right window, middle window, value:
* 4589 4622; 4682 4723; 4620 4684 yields -0.01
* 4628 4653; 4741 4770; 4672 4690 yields 0.03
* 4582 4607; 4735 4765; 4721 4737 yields 0.04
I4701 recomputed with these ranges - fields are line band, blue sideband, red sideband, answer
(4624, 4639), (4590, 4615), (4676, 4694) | -0.4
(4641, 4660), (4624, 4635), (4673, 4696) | 0.1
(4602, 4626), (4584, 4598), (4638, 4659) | -0.7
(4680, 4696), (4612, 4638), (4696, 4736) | 0.2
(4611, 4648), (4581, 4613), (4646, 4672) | -1.1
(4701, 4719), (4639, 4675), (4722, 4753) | 0.6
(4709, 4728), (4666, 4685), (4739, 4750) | 0.3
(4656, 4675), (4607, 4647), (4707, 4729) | 0.4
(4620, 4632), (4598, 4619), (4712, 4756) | -0.3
